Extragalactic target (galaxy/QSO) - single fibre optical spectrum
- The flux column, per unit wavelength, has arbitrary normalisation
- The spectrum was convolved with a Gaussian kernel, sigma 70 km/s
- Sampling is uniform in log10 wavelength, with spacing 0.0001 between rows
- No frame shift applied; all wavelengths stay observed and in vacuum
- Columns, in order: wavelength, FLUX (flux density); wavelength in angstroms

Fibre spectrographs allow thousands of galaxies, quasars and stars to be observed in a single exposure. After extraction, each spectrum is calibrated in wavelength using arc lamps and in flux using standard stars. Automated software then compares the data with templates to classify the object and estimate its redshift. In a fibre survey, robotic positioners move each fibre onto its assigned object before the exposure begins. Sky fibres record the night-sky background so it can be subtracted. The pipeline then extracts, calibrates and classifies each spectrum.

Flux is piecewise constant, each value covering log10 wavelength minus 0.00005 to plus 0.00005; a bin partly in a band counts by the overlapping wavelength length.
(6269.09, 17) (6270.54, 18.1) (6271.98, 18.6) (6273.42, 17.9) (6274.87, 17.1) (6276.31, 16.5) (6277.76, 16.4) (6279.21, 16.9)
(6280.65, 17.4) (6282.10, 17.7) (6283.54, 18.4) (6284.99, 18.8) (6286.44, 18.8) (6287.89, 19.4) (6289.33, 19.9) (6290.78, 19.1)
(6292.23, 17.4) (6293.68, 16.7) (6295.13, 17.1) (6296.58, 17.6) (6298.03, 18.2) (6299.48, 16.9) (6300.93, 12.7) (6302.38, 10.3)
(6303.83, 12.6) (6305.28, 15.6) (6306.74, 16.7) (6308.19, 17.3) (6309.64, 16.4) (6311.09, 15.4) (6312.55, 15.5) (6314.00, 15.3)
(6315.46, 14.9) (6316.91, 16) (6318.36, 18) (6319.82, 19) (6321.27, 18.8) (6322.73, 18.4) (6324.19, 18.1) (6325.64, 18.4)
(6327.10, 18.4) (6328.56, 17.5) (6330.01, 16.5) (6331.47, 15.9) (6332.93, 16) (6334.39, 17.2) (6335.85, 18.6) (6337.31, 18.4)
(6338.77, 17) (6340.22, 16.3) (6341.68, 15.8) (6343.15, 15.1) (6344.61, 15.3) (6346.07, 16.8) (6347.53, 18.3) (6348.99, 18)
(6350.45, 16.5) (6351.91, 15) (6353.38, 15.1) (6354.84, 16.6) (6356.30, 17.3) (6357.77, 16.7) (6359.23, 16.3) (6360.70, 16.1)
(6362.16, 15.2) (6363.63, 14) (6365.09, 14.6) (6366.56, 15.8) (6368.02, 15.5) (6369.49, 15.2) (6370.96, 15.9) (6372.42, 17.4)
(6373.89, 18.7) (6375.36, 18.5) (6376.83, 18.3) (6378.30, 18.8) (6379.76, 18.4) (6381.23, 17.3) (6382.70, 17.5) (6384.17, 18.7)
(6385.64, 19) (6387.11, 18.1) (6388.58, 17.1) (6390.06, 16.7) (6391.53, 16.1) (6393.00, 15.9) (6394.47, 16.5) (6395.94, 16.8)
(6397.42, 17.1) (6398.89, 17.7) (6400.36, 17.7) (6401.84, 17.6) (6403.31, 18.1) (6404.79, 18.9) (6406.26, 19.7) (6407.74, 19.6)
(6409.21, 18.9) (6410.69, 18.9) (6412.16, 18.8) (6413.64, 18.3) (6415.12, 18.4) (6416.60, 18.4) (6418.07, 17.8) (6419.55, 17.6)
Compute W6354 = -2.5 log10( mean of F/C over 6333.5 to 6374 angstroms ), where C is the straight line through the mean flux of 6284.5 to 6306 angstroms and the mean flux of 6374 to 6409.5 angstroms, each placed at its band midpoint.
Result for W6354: 0.07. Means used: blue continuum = 16.7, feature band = 16.3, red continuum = 17.9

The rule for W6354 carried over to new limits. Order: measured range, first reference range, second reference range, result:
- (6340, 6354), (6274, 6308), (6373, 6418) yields 0.082 mag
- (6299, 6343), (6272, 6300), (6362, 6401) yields 0.069 mag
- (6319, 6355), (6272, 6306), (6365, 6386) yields 0.006 mag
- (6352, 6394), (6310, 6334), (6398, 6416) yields 0.071 mag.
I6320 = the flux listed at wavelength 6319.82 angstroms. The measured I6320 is 19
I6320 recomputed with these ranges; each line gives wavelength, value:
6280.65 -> 17.4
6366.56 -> 15.8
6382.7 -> 17.5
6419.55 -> 17.6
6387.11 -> 18.1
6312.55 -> 15.5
